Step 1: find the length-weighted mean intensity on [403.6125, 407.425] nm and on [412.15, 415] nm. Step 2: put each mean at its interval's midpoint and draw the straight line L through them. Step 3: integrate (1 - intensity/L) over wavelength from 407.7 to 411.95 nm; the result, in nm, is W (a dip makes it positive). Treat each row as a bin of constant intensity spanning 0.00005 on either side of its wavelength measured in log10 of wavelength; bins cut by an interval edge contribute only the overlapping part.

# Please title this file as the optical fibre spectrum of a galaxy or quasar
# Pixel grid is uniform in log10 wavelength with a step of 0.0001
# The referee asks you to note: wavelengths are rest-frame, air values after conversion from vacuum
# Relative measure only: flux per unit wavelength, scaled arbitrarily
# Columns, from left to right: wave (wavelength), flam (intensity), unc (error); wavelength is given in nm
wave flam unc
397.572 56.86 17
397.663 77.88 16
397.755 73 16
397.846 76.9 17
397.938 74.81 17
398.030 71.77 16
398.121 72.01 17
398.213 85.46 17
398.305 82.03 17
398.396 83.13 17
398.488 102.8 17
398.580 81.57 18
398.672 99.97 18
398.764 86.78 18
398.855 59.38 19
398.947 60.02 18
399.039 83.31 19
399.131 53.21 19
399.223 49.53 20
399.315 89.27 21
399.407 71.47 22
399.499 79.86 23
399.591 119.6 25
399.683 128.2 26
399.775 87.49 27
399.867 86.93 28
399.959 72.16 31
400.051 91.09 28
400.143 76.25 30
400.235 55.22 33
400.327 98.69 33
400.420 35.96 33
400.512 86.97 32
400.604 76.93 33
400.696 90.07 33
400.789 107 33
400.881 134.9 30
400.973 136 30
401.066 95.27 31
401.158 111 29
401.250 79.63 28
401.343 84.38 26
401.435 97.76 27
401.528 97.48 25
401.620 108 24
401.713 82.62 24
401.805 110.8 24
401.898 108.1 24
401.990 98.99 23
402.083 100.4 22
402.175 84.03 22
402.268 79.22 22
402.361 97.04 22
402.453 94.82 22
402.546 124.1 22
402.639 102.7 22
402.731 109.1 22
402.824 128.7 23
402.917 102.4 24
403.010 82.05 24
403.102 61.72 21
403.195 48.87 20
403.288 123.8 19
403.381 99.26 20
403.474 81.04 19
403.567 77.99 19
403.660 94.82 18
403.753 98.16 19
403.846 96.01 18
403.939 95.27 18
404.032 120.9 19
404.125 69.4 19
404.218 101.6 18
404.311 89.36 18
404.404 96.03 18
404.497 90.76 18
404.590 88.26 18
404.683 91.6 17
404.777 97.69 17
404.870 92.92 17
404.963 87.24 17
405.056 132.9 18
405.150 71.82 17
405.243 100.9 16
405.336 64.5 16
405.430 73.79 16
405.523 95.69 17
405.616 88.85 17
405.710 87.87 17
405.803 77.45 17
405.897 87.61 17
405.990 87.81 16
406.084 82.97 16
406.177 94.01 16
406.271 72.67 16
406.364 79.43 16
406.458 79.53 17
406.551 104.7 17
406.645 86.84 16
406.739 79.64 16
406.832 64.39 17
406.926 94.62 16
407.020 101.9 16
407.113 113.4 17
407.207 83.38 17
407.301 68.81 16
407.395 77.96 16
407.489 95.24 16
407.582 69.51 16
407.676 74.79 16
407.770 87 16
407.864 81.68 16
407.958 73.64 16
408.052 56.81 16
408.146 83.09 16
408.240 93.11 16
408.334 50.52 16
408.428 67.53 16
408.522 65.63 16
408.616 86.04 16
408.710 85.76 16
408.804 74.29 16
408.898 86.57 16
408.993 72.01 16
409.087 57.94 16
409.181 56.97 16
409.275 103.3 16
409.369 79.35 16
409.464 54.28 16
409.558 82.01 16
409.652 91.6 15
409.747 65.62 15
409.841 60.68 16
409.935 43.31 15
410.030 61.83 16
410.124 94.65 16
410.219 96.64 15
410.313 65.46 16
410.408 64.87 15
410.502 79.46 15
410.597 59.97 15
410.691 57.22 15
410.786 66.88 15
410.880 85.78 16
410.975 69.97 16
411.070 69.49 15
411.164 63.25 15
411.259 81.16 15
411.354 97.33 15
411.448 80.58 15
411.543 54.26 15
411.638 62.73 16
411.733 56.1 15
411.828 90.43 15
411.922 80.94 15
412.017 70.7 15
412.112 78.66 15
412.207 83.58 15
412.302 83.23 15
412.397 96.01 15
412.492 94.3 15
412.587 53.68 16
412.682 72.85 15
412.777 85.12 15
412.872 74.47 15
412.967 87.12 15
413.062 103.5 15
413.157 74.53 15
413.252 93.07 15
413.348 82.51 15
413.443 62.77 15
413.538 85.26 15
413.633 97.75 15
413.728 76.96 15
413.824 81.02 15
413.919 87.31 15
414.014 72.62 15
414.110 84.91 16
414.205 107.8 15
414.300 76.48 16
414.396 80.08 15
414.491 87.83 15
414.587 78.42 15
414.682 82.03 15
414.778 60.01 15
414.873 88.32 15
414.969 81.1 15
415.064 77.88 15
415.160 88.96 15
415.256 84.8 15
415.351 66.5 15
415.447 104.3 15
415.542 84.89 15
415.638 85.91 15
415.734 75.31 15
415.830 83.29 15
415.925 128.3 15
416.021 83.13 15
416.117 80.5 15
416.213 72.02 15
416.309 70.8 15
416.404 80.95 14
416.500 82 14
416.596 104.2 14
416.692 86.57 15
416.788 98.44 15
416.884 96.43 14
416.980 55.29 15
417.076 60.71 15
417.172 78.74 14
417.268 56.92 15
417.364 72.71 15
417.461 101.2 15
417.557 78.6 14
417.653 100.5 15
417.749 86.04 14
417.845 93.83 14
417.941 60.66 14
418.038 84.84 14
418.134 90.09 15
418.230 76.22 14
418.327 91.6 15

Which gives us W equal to 0.617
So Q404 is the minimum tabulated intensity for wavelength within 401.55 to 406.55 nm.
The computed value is 48.87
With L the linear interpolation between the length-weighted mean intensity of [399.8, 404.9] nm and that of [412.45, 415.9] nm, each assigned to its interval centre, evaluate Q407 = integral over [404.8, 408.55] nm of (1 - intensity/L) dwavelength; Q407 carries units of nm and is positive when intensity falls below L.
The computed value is 0.26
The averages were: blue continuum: 93.5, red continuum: 82.6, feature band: 83.5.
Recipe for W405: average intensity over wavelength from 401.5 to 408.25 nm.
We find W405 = 90.1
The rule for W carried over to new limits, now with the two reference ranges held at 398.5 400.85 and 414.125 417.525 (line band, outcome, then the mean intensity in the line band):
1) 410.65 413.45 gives 0.18 nm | 77.3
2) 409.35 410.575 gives 0.16 nm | 71.8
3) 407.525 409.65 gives 0.19 nm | 75.1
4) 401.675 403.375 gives -0.31 nm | 96.8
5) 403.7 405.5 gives -0.23 nm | 92.6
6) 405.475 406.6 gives -0.06 nm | 86.6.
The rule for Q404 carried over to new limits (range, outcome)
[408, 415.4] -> 43.31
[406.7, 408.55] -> 50.52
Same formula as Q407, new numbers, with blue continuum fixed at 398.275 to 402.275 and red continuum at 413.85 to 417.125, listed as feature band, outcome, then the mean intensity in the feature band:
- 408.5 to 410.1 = 0.244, 72.6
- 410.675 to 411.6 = 0.130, 73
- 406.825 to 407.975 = 0.025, 84.5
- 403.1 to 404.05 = -0.038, 91.1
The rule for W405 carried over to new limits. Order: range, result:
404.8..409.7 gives 82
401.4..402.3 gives 97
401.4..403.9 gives 95.9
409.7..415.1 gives 77.4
